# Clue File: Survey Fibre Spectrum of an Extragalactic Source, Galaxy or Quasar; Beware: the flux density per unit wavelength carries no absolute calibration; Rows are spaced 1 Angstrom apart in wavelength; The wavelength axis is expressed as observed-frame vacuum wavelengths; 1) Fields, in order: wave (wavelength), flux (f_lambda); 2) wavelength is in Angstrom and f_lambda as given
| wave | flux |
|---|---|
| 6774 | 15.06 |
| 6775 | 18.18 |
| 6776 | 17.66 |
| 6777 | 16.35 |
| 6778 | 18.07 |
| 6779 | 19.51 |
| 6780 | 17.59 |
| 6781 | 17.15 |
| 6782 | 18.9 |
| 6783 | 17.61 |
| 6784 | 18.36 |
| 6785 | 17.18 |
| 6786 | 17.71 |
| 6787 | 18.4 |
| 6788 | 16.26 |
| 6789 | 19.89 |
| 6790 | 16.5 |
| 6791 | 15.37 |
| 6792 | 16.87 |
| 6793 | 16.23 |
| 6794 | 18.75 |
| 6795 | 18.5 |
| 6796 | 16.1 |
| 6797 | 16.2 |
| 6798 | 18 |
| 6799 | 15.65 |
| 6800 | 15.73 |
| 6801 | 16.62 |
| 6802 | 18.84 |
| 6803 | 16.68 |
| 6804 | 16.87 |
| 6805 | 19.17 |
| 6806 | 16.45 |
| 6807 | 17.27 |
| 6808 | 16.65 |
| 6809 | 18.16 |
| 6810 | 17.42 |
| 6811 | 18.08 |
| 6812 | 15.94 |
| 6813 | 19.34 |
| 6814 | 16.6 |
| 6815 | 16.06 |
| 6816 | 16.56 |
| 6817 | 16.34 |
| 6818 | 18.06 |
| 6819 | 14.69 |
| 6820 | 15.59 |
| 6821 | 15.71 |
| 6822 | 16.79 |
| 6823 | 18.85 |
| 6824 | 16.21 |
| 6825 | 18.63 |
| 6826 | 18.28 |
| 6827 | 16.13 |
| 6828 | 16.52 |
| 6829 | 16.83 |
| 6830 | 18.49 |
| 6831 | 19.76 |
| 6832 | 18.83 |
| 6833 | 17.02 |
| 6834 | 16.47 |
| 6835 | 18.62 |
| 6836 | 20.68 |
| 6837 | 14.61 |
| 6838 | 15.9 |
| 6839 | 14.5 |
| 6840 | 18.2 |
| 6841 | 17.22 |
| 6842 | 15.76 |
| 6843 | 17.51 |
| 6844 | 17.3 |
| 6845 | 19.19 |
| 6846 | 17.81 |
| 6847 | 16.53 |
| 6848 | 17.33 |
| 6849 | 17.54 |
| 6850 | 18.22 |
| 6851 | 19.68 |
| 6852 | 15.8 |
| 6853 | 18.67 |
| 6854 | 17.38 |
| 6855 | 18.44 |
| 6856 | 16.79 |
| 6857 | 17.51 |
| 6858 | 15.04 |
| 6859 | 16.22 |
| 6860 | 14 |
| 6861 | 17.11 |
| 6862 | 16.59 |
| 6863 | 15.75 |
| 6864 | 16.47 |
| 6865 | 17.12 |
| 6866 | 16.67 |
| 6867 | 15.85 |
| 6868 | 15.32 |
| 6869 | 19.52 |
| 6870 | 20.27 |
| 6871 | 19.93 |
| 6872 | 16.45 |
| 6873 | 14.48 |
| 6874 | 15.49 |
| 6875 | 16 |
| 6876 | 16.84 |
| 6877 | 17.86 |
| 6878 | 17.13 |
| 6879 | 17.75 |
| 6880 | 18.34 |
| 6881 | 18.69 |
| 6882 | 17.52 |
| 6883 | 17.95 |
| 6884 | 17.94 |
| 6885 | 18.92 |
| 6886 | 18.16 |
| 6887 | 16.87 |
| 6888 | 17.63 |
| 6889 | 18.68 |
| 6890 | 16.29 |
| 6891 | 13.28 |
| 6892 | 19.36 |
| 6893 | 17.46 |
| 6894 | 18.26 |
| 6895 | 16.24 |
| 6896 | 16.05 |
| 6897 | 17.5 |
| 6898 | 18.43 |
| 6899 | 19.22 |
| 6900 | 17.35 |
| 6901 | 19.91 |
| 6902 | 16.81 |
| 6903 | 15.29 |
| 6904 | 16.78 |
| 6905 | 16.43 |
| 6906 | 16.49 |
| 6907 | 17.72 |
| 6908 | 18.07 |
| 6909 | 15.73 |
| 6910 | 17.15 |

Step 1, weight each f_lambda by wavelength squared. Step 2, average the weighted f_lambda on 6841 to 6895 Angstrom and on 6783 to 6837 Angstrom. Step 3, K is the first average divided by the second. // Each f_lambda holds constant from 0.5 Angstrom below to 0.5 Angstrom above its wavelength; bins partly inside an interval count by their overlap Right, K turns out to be 1.02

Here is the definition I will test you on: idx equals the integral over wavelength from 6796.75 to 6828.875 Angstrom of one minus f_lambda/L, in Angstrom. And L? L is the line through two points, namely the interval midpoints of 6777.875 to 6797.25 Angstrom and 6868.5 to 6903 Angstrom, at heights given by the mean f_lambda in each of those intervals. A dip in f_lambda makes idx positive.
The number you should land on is 1.0 Angstrom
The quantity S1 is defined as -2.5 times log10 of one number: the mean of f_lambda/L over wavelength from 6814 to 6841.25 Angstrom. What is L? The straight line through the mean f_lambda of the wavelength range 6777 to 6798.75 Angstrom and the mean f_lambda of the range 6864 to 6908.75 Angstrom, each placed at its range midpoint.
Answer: 0.02 mag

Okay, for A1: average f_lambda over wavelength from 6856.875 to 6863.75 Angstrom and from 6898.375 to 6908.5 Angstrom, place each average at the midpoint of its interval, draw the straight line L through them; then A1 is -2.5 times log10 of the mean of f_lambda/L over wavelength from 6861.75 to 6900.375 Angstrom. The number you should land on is -0.04 mag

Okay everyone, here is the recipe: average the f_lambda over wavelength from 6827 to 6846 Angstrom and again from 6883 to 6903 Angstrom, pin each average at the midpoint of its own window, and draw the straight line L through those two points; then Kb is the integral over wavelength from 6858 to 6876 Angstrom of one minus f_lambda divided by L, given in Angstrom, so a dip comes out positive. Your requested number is 0.9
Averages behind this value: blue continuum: 17.4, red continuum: 17.5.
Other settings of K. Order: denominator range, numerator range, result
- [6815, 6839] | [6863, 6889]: 1.03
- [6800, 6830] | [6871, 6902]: 1.04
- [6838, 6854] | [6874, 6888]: 1.02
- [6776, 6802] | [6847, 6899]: 1.02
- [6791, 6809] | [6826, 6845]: 1.02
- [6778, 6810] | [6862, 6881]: 1.01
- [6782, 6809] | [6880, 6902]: 1.05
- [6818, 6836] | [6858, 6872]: 0.98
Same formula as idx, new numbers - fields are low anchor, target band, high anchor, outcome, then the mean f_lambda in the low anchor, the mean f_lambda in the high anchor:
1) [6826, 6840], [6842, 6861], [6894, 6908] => 0.1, 17.3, 17.3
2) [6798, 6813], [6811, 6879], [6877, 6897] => 1.0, 17.2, 17.5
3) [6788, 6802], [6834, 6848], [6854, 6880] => -0.2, 17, 16.9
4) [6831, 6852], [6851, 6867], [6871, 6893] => 0.6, 17.5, 17.3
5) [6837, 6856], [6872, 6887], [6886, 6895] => -0.1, 17.3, 17.2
